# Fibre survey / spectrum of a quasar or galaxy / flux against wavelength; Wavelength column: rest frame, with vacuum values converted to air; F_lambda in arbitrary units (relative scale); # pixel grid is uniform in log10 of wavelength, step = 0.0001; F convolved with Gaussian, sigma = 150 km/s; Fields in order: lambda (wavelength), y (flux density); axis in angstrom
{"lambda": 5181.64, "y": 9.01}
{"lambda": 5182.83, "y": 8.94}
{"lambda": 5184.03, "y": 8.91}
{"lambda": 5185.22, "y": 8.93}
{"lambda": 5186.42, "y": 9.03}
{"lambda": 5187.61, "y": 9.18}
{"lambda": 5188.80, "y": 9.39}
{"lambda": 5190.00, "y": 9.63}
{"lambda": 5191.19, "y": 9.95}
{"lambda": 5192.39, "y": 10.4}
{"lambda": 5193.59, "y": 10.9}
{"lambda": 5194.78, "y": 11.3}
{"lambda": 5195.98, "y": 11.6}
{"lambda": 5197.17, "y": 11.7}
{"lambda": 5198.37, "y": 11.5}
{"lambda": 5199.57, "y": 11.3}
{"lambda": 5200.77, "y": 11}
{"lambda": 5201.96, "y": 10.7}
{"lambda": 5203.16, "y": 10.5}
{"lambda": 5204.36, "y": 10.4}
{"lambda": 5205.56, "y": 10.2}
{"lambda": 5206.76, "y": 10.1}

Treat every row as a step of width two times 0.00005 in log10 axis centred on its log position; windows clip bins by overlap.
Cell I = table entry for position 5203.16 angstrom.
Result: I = 10.5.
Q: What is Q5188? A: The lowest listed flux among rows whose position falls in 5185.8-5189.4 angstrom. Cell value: 9.03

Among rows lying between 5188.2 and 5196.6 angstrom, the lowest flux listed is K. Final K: 9.39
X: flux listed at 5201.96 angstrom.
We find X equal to 10.7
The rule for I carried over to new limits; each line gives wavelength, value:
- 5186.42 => 9.03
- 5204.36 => 10.4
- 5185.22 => 8.93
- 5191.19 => 9.95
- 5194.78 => 11.3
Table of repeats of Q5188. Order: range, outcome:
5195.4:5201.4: 11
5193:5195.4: 10.9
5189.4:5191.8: 9.63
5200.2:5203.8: 10.5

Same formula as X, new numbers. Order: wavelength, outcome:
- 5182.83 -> 8.94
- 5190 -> 9.63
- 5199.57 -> 11.3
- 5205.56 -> 10.2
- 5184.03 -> 8.91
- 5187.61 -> 9.18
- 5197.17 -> 11.7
